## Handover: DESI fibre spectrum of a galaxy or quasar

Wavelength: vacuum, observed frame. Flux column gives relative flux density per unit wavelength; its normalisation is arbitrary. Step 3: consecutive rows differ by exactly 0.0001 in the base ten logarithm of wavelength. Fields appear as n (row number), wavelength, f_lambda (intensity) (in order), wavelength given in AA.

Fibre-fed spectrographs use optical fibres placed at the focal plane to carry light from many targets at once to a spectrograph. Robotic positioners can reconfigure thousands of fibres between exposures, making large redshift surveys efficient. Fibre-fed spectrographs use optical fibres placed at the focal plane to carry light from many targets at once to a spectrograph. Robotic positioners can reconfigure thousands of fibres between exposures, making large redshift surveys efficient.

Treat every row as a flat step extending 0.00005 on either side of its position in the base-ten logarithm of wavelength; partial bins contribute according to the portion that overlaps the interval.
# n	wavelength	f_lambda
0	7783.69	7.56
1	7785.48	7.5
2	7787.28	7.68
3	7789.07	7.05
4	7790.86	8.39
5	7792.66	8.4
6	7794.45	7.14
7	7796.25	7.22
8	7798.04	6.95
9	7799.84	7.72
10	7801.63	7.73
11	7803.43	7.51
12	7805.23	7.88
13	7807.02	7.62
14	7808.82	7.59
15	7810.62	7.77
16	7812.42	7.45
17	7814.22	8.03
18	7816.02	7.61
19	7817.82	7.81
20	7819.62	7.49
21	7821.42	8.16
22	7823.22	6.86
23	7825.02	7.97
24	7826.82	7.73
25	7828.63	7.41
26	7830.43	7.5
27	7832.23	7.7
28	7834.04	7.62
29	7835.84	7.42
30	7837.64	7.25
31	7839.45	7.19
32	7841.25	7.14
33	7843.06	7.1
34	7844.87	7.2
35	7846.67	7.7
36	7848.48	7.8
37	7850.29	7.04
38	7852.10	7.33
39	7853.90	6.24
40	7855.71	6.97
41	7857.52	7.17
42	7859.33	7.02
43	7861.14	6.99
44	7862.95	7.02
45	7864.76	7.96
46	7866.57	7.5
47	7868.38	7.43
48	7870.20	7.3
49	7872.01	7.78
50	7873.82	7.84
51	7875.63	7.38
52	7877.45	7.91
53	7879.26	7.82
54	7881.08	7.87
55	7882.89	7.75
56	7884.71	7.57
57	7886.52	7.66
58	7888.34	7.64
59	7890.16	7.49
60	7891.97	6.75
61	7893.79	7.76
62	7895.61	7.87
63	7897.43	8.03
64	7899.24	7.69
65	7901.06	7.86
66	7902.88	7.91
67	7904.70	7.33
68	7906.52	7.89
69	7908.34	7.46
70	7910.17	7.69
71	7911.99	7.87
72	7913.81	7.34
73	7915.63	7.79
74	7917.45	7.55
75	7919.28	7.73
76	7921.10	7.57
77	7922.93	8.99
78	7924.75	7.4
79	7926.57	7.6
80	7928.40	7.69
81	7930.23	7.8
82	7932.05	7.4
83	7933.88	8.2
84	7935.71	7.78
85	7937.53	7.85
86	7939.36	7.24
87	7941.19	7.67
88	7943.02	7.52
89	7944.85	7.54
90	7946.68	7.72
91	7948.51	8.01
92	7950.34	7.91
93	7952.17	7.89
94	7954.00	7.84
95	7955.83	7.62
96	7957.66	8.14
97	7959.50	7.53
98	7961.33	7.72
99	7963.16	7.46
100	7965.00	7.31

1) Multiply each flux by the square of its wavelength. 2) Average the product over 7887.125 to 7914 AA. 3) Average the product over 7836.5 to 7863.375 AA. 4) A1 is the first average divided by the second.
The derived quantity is 1.1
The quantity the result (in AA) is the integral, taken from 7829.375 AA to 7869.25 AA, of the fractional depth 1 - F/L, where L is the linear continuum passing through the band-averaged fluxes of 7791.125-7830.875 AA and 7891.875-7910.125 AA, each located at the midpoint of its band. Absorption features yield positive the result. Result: 1.9 AA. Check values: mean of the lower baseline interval 7.63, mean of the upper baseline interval 7.69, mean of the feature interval 7.29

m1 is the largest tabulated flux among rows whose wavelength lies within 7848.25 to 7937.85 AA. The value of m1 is 8.99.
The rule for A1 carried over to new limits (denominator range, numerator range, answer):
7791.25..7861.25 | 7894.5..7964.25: 1.07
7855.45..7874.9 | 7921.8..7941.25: 1.07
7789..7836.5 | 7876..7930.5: 1.03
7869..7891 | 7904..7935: 1.02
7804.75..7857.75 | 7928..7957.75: 1.07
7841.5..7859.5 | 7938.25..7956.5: 1.10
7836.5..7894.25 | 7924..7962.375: 1.07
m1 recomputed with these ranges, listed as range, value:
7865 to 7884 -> 7.91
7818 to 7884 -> 8.16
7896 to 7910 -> 8.03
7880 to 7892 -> 7.87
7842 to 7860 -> 7.8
